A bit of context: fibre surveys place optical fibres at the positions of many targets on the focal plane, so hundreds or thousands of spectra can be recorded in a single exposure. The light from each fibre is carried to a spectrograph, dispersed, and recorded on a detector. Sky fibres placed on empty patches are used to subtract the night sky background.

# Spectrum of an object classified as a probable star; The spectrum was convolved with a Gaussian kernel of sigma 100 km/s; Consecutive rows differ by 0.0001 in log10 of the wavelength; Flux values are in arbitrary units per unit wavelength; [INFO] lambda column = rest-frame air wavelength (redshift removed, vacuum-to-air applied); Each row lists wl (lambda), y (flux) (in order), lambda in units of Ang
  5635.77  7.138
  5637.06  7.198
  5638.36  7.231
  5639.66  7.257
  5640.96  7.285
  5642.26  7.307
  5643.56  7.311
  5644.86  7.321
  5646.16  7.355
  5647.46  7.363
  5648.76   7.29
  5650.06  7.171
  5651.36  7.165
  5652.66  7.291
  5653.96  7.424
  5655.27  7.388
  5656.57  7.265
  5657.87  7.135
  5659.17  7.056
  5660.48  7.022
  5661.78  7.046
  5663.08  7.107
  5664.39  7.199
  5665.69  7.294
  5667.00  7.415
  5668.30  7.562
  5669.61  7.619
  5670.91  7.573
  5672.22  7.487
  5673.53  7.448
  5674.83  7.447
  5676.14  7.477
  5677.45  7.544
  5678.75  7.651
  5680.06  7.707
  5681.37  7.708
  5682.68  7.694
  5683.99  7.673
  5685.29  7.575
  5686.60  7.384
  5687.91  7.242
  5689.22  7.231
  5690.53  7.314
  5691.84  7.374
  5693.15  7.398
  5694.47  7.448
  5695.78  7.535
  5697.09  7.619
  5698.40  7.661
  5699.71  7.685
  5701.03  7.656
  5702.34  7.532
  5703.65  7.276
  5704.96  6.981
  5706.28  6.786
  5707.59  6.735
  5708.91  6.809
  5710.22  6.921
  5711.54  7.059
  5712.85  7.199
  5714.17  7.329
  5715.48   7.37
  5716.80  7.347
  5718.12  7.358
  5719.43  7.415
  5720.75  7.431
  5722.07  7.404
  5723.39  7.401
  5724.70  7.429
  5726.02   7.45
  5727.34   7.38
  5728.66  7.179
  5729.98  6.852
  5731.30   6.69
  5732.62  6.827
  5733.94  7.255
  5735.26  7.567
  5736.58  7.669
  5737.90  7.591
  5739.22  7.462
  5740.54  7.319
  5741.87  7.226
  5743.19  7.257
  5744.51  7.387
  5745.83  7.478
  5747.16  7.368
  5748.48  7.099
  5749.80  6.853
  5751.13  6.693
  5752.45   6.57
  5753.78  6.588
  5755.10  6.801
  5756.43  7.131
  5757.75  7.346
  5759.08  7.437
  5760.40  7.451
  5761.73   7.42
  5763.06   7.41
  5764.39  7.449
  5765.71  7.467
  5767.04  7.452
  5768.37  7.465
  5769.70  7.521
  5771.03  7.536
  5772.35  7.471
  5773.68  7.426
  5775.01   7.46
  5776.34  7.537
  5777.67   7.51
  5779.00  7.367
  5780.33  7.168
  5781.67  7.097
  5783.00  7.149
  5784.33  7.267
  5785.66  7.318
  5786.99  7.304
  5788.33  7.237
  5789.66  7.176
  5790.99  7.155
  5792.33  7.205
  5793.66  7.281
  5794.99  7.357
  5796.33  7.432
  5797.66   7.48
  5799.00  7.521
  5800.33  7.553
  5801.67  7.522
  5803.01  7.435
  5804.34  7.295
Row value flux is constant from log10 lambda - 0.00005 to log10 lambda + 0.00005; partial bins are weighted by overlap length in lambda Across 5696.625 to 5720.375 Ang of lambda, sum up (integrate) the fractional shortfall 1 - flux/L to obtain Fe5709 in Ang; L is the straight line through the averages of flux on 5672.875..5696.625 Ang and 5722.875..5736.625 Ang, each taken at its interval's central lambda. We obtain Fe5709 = 0.3 Ang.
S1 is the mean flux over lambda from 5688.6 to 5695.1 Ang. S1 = 7.34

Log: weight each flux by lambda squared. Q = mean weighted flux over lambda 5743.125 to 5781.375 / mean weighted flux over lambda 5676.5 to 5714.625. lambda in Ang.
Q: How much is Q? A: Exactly 1.0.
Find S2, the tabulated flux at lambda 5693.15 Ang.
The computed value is 7.398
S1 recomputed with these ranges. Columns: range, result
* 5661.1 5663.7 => 7.1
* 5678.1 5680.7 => 7.68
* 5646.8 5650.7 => 7.28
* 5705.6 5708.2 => 6.76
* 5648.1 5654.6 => 7.27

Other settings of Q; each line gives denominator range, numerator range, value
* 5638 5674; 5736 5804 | 1.04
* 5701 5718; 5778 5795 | 1.04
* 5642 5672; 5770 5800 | 1.05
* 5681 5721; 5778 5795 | 1.02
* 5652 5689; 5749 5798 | 1.02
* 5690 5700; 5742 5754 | 0.96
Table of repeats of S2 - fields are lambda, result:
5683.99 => 7.673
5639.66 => 7.257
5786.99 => 7.304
